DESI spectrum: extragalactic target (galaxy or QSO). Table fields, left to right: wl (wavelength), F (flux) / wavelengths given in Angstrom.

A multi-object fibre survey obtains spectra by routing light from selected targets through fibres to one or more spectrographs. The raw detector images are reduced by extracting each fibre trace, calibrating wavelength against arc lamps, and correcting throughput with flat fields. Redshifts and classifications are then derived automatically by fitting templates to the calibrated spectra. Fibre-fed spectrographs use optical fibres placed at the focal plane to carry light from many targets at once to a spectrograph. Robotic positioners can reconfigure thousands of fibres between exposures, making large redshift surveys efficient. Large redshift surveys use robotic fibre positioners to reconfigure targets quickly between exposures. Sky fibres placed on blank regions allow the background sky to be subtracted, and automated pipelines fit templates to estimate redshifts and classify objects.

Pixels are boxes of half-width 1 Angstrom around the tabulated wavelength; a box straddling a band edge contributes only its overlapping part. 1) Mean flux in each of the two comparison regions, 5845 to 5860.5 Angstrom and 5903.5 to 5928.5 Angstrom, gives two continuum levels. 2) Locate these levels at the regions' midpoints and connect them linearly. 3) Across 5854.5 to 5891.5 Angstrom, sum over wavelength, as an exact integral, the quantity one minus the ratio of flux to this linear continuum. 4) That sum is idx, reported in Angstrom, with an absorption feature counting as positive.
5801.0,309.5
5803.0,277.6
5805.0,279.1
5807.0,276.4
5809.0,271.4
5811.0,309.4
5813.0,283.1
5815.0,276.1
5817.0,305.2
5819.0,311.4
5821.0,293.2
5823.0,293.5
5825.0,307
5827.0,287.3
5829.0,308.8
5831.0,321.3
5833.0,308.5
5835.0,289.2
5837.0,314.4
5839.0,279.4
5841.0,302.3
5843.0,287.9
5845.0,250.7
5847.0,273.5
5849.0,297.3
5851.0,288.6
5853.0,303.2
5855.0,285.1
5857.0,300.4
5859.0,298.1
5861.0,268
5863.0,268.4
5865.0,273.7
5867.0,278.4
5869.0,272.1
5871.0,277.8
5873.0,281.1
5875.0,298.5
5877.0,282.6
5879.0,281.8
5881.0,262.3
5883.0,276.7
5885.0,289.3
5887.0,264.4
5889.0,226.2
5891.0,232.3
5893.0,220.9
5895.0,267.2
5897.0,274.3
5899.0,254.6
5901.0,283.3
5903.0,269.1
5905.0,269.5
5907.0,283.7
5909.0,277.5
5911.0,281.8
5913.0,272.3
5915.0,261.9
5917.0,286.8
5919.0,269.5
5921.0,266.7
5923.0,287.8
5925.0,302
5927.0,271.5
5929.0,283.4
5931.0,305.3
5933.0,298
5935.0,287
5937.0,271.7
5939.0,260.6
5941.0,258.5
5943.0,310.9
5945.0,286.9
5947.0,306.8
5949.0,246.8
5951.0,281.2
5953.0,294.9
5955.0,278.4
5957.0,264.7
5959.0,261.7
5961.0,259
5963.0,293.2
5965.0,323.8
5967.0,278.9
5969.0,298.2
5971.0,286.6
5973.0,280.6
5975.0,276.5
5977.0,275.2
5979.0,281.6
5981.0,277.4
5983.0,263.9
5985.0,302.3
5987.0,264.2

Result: 1.3 Angstrom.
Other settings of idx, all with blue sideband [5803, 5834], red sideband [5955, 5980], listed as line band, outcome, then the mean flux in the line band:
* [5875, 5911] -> 2.6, 267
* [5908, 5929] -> 0.6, 278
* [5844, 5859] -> 0.3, 286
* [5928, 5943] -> 0.1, 283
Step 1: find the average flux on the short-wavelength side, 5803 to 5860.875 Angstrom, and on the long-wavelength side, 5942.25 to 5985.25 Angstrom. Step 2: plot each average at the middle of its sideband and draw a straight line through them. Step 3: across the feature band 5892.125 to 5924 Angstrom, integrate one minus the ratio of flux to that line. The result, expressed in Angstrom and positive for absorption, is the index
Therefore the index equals 1.79 Angstrom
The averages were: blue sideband 292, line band 271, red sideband 283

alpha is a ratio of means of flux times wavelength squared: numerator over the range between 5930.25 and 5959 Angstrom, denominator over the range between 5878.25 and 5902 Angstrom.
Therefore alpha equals 1.10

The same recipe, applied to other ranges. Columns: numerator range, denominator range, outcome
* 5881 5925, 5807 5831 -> 0.93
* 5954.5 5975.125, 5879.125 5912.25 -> 1.09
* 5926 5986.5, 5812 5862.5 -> 1.00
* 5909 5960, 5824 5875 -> 1.00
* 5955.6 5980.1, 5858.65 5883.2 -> 1.05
